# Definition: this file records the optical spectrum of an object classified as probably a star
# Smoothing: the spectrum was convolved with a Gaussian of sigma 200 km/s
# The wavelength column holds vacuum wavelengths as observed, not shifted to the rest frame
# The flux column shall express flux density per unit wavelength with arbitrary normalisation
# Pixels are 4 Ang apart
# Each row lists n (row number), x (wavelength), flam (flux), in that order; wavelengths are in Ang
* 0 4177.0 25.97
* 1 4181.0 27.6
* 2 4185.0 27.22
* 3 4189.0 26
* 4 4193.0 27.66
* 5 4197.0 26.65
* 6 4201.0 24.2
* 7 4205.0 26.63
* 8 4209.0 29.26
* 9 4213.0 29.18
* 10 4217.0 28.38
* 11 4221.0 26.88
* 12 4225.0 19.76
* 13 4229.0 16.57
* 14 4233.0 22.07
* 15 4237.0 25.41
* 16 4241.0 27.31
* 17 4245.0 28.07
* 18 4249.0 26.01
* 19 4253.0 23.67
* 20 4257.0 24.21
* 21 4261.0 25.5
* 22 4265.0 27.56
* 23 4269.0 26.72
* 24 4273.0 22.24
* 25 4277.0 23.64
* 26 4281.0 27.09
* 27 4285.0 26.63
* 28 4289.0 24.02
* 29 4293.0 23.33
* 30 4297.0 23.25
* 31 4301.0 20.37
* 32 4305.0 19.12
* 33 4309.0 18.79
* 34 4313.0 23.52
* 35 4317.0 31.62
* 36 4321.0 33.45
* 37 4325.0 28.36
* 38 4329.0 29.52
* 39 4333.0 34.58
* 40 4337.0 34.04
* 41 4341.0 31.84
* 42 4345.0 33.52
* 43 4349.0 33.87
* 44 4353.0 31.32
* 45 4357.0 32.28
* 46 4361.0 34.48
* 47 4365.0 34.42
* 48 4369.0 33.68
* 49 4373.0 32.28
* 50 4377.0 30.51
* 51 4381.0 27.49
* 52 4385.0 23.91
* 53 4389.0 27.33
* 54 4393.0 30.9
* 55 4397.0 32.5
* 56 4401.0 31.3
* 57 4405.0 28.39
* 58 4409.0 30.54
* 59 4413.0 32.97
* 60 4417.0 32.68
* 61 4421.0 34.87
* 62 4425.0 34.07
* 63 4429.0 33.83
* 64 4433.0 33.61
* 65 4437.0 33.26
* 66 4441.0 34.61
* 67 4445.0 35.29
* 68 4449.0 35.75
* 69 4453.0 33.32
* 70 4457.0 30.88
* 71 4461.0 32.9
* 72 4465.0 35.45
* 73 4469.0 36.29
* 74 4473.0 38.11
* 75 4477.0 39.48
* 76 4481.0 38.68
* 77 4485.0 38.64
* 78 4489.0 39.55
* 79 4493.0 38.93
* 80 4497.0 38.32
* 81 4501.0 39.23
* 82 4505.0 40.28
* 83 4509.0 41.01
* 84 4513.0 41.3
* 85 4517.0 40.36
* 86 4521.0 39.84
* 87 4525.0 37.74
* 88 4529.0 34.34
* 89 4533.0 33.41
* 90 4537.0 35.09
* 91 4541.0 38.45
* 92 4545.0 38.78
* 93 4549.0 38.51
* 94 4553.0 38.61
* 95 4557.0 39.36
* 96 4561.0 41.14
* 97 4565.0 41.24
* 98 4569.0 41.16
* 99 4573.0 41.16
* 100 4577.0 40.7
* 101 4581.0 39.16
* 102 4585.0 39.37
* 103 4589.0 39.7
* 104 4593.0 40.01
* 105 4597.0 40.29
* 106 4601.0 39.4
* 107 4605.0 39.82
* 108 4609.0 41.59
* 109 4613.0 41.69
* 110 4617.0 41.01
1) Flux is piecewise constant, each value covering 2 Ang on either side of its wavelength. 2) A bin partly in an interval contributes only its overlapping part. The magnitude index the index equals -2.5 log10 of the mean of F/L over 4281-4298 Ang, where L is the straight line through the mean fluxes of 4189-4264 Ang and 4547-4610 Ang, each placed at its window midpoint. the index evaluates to 0.14 mag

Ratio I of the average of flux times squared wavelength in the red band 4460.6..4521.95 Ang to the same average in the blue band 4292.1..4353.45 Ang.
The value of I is 1.48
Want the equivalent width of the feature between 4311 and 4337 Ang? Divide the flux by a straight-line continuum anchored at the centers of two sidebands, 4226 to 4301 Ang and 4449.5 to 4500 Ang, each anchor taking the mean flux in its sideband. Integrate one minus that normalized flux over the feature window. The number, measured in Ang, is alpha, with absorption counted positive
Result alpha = -2.3 Ang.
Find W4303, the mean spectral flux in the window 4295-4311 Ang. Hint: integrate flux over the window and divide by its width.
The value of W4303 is 20.4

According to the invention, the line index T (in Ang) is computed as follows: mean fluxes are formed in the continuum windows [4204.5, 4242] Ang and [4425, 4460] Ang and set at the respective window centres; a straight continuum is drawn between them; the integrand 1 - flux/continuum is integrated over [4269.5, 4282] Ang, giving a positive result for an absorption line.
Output 1.26 Ang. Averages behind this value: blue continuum 25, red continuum 33.8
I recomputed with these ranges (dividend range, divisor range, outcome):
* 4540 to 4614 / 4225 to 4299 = 1.88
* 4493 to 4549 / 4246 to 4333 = 1.67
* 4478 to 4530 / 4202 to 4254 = 1.76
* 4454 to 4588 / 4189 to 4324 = 1.72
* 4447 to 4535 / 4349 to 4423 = 1.26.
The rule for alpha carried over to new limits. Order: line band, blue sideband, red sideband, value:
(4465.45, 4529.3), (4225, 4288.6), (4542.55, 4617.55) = -4.9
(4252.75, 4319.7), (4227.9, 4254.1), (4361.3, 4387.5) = 5.5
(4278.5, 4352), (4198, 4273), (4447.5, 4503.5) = 4.1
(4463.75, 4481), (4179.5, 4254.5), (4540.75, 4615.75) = -0.8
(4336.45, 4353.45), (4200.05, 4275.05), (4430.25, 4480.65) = -1.6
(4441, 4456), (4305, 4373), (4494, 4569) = 0.4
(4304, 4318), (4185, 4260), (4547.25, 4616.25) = 3.0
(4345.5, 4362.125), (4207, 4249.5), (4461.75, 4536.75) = -0.9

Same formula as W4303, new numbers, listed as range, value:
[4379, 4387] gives 25.7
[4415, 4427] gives 33.9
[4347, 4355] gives 32.6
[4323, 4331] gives 28.9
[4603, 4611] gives 40.7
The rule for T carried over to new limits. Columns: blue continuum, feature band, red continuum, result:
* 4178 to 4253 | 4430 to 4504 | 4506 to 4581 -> -0.60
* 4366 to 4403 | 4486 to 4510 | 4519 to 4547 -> -2.88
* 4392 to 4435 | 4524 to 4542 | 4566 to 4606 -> 1.04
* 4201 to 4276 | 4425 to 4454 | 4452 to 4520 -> 1.03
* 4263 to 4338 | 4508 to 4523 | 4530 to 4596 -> -1.59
